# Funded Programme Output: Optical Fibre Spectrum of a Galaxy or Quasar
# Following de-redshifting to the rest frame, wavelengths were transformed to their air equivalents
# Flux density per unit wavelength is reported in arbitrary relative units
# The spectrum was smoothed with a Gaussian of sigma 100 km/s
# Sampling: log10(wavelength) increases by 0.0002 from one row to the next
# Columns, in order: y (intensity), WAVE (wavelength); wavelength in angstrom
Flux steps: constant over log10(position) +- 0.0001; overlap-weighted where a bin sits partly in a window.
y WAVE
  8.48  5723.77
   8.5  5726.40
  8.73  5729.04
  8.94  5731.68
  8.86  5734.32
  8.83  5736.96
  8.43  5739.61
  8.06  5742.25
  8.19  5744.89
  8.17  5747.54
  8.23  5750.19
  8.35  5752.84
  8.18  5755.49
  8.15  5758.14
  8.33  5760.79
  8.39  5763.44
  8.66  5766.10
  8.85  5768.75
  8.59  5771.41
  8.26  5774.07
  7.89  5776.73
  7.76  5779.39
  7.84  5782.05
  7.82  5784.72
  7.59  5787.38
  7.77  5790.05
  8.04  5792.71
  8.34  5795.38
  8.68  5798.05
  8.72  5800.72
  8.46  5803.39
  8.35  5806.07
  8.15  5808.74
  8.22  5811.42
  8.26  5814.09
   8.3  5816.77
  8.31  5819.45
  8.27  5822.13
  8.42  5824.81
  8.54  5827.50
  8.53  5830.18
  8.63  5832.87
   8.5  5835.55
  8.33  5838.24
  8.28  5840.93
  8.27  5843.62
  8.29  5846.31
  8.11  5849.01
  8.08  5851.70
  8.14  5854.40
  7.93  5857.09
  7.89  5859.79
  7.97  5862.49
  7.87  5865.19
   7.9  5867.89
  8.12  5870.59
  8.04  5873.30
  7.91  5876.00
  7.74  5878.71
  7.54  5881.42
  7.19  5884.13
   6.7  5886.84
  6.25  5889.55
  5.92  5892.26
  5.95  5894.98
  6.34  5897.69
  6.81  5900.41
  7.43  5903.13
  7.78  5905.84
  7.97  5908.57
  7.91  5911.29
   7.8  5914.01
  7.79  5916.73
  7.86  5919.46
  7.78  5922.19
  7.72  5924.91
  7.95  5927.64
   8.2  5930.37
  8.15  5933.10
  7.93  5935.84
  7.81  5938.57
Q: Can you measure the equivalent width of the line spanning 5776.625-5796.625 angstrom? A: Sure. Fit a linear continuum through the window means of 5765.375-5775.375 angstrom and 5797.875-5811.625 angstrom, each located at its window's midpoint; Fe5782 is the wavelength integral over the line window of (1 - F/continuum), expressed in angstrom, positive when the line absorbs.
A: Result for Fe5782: 1.5 angstrom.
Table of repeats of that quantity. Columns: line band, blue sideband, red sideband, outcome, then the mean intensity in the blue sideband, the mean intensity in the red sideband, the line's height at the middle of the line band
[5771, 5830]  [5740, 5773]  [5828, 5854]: 0.9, 8.35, 8.33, 8.34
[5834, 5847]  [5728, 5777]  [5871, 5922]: -1.0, 8.43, 7.3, 7.74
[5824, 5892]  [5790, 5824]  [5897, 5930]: 0.6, 8.32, 7.64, 7.99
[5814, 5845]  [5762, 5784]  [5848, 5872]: -1.1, 8.27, 8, 8.09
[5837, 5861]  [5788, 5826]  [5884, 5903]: -2.4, 8.29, 6.47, 7.41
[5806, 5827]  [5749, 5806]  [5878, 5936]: -0.8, 8.24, 7.38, 7.98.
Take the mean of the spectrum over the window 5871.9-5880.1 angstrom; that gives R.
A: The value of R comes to 7.89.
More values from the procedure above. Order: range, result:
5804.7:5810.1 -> 8.24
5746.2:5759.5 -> 8.21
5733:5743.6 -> 8.55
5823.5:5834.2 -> 8.52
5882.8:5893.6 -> 6.52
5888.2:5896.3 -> 6.04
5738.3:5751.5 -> 8.22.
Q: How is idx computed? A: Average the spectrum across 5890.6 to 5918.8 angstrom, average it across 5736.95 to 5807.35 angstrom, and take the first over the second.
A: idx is 0.87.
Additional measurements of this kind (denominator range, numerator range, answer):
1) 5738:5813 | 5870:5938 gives 0.91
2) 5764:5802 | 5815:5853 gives 1.02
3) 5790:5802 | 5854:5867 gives 0.95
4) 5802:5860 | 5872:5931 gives 0.89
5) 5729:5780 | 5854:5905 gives 0.87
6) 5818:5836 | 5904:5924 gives 0.93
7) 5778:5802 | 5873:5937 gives 0.92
